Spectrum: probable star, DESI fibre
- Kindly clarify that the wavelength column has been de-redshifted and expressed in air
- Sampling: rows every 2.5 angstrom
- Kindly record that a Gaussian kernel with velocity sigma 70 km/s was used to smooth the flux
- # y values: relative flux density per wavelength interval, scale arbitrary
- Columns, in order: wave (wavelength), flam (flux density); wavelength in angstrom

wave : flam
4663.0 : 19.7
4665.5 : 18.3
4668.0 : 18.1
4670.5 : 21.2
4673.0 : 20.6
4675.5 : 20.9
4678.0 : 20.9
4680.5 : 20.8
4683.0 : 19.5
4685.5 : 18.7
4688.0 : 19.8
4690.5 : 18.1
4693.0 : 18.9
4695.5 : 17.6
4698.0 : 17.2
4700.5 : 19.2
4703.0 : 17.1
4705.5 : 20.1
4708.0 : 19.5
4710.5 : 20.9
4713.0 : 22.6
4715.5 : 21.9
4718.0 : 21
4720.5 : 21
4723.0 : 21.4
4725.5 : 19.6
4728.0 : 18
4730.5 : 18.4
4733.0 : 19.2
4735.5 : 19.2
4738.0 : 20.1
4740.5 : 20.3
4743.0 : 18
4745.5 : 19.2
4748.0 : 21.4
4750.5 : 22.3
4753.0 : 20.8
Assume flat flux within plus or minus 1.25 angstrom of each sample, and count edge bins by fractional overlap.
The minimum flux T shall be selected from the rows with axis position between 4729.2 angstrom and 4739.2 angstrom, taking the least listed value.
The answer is 18.4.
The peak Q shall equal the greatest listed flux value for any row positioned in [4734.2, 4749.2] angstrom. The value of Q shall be 21.4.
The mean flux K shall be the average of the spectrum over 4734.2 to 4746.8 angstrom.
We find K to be 19.4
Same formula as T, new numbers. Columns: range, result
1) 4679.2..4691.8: 18.1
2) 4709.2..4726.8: 19.6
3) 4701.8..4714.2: 17.1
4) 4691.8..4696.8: 17.6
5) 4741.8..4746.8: 18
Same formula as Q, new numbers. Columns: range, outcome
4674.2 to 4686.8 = 20.9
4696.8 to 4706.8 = 20.1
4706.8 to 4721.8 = 22.6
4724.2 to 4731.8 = 19.6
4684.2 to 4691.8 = 19.8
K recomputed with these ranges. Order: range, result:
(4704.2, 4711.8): 20.2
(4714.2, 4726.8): 21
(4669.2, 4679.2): 20.9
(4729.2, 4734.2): 18.8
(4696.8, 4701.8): 18.2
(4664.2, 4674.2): 19.5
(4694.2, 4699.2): 17.4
